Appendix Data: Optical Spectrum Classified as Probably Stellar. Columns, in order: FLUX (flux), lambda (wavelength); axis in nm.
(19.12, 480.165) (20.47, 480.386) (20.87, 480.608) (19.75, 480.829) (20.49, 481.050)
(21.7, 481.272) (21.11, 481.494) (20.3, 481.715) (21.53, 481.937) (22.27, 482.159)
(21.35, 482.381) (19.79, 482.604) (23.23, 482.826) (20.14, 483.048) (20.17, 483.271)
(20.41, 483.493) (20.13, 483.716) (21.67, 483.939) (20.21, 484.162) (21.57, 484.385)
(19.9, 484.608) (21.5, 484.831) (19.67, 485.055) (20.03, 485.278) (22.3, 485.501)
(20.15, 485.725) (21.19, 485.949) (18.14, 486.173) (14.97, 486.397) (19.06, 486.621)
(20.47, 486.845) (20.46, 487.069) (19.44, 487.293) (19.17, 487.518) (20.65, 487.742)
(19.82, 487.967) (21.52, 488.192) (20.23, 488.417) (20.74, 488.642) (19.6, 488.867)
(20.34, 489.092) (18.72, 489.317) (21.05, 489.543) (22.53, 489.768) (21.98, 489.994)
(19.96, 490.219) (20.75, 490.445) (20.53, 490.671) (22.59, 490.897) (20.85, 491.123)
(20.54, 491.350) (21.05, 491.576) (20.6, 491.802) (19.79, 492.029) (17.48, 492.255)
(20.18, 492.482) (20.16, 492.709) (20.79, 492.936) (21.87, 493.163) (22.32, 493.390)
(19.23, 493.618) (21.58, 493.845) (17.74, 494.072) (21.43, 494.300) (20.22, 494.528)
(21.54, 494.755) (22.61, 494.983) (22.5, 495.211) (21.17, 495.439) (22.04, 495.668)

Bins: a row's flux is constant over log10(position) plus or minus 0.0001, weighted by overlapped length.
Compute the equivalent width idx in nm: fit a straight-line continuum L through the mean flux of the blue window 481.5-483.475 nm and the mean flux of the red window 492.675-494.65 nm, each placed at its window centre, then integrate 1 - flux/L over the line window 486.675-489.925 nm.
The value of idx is 0.08 nm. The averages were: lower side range 21.1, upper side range 20.6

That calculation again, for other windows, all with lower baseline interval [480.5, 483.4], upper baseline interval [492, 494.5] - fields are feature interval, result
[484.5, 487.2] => 0.119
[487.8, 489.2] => 0.012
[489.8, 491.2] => -0.053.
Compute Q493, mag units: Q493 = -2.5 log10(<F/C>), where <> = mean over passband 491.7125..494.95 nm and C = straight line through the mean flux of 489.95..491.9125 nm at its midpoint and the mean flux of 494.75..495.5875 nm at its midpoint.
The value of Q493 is 0.06 mag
